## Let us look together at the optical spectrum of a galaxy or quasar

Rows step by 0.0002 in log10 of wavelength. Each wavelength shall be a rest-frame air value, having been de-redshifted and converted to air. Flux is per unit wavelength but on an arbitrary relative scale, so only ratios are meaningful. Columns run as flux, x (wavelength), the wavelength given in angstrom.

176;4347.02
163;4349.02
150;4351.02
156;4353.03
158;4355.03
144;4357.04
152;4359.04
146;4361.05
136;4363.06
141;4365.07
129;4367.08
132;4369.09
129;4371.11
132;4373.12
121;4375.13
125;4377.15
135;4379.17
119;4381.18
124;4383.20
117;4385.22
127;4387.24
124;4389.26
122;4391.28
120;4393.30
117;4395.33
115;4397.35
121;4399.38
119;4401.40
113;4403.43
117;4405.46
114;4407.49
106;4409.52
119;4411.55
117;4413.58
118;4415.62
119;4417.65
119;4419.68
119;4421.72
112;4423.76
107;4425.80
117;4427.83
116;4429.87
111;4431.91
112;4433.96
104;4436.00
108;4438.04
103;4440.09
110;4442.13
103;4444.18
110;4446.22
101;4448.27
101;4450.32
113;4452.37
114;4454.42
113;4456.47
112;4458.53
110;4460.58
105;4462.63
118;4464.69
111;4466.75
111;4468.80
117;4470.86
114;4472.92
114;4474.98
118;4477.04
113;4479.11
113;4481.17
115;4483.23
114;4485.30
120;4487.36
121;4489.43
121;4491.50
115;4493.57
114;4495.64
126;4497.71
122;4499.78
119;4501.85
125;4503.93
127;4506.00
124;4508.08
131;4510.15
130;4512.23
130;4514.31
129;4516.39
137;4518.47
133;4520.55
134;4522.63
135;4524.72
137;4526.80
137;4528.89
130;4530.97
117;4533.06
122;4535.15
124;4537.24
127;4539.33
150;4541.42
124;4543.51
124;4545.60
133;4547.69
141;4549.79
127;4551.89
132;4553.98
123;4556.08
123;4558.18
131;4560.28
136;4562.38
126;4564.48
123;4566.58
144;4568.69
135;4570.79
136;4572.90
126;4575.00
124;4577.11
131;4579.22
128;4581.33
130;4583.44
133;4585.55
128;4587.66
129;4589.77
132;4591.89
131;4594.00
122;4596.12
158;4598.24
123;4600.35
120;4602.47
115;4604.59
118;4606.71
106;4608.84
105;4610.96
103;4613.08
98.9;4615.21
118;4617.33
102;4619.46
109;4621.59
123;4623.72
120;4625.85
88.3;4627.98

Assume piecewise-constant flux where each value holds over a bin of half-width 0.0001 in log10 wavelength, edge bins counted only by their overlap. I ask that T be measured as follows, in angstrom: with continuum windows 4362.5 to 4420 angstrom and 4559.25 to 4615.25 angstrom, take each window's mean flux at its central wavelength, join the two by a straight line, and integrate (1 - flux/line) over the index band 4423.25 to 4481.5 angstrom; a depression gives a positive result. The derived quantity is 6.0 angstrom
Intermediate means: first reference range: 122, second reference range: 126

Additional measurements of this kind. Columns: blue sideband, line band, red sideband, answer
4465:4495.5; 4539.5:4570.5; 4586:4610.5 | -2.4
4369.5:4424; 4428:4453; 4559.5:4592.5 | 3.0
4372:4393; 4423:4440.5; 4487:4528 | 2.1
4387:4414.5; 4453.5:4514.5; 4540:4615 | 2.3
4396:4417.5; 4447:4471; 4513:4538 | 2.4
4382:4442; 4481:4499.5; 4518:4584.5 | 0.9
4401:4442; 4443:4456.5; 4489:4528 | 1.2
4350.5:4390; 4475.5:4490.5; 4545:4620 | 1.6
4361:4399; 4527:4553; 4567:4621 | -1.2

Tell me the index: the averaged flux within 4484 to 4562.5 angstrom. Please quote 127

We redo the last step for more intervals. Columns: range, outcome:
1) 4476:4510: 120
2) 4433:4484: 111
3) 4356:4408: 127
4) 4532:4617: 126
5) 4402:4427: 115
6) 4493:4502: 120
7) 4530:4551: 129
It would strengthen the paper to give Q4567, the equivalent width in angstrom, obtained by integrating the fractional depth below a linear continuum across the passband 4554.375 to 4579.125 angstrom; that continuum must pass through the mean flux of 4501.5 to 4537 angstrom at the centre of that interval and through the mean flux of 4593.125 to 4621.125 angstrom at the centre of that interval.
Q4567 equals -1.5 angstrom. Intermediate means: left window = 129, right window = 117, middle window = 130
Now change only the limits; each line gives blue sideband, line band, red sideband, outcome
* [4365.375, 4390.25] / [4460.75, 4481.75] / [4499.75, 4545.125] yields 2.5 angstrom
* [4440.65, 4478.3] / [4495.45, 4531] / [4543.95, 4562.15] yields -2.3 angstrom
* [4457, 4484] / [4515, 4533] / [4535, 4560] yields -1.2 angstrom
